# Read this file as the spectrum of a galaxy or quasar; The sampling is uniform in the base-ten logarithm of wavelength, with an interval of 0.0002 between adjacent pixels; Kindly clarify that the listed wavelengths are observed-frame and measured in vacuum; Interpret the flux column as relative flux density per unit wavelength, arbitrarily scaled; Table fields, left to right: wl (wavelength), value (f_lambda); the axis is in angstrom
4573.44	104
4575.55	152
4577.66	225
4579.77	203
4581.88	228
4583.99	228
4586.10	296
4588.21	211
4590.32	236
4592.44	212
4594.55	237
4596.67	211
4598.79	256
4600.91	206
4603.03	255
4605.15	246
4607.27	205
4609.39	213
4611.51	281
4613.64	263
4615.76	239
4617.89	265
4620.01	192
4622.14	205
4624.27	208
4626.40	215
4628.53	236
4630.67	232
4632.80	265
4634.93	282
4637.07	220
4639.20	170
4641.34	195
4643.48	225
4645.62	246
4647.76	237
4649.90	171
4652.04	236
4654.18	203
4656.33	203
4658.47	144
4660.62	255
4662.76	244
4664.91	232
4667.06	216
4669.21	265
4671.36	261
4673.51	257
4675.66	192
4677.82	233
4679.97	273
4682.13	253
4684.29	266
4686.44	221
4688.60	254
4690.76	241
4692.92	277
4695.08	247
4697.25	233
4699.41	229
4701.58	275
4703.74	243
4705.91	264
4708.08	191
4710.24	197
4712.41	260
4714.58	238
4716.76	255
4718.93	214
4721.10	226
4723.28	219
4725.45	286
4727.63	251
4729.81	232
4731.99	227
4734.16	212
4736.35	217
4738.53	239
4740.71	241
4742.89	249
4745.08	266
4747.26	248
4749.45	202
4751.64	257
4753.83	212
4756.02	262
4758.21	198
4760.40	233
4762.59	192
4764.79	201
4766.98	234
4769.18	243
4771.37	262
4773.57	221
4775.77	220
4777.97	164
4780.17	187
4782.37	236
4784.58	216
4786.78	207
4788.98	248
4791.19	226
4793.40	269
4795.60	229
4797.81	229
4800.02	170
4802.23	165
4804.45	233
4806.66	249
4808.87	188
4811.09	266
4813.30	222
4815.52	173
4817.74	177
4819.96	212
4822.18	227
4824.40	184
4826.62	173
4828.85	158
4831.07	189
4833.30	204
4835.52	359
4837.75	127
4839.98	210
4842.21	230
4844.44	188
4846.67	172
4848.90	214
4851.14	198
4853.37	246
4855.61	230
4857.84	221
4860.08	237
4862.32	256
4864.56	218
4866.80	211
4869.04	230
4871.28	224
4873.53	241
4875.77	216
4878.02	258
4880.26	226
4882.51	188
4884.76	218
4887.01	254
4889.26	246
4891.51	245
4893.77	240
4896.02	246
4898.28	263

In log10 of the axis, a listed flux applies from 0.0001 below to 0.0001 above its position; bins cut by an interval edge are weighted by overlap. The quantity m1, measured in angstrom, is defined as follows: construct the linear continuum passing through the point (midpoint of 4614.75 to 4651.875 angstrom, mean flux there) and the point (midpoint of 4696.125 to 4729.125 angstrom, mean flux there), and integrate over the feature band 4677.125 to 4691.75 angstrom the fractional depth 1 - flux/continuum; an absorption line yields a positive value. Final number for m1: -1.0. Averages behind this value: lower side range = 224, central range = 249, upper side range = 239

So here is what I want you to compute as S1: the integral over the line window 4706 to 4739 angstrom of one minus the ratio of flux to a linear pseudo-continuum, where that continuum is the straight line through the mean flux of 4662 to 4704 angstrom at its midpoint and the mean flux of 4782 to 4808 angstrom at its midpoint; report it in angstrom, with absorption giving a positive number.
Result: 0.8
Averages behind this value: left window 246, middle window 232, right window 222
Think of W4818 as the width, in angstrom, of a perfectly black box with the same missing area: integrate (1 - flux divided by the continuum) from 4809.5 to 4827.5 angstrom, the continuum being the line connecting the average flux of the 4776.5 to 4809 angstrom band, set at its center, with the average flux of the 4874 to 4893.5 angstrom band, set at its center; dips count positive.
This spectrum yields 1.3 angstrom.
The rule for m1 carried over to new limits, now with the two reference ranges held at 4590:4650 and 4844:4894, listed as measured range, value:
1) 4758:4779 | 0.8 angstrom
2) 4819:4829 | 1.4 angstrom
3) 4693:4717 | -1.3 angstrom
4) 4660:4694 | -2.7 angstrom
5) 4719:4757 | -1.7 angstrom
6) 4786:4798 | -0.5 angstrom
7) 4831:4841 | 0.2 angstrom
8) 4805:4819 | 0.8 angstrom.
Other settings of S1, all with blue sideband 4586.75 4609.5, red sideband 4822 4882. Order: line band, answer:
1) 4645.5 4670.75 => 0.5 angstrom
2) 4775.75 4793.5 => 0.2 angstrom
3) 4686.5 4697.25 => -1.2 angstrom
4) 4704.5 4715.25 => -0.4 angstrom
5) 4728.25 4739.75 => -0.3 angstrom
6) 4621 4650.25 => 0.4 angstrom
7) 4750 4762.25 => -0.4 angstrom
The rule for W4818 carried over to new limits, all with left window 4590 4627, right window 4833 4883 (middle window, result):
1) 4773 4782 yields 1.0 angstrom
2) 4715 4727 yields -0.7 angstrom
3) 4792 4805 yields 0.5 angstrom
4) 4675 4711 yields -2.2 angstrom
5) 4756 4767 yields 0.5 angstrom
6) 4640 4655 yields 0.9 angstrom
